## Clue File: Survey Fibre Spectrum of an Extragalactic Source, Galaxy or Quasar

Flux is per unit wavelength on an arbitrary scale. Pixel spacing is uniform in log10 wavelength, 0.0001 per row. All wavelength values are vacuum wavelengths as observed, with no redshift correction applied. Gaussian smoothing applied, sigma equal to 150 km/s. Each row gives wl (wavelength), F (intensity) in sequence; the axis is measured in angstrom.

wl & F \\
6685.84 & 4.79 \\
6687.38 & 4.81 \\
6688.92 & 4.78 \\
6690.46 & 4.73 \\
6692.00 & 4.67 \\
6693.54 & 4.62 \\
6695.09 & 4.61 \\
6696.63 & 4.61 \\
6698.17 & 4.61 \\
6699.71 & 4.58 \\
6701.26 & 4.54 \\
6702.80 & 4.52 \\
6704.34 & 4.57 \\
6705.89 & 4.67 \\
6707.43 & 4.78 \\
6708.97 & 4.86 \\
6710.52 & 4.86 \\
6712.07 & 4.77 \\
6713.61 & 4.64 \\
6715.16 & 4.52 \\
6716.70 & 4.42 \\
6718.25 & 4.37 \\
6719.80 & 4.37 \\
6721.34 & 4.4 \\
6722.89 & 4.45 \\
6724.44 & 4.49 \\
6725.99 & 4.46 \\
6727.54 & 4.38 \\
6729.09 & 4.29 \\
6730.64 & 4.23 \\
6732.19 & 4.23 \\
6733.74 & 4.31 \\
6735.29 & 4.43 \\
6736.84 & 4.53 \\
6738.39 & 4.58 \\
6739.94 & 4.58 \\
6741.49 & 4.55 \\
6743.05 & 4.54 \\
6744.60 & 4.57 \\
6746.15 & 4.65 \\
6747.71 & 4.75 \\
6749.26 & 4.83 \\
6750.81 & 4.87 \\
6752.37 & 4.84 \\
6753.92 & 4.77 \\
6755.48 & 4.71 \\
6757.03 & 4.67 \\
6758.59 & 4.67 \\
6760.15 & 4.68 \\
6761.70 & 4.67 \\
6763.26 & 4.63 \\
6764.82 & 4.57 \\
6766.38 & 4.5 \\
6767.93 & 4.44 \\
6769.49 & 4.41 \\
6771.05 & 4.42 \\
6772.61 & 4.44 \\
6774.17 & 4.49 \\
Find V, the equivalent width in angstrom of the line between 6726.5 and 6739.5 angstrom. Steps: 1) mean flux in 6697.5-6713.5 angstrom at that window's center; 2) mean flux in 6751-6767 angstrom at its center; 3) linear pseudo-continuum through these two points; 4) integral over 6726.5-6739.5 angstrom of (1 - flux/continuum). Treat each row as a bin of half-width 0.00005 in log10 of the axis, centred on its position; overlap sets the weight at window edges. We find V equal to 0.83 angstrom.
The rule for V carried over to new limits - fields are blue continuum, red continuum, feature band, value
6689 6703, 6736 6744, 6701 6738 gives 0.7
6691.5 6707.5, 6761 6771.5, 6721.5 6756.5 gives 0.1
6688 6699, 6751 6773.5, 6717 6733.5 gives 1.0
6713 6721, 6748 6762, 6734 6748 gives 0.3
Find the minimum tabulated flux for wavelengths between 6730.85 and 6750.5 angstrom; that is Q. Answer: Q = 4.23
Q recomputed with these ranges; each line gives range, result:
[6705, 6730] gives 4.29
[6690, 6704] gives 4.52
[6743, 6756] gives 4.54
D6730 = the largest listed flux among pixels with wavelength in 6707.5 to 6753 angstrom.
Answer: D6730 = 4.87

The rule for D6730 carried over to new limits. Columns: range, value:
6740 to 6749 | 4.75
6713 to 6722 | 4.64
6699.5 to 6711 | 4.86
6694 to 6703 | 4.61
